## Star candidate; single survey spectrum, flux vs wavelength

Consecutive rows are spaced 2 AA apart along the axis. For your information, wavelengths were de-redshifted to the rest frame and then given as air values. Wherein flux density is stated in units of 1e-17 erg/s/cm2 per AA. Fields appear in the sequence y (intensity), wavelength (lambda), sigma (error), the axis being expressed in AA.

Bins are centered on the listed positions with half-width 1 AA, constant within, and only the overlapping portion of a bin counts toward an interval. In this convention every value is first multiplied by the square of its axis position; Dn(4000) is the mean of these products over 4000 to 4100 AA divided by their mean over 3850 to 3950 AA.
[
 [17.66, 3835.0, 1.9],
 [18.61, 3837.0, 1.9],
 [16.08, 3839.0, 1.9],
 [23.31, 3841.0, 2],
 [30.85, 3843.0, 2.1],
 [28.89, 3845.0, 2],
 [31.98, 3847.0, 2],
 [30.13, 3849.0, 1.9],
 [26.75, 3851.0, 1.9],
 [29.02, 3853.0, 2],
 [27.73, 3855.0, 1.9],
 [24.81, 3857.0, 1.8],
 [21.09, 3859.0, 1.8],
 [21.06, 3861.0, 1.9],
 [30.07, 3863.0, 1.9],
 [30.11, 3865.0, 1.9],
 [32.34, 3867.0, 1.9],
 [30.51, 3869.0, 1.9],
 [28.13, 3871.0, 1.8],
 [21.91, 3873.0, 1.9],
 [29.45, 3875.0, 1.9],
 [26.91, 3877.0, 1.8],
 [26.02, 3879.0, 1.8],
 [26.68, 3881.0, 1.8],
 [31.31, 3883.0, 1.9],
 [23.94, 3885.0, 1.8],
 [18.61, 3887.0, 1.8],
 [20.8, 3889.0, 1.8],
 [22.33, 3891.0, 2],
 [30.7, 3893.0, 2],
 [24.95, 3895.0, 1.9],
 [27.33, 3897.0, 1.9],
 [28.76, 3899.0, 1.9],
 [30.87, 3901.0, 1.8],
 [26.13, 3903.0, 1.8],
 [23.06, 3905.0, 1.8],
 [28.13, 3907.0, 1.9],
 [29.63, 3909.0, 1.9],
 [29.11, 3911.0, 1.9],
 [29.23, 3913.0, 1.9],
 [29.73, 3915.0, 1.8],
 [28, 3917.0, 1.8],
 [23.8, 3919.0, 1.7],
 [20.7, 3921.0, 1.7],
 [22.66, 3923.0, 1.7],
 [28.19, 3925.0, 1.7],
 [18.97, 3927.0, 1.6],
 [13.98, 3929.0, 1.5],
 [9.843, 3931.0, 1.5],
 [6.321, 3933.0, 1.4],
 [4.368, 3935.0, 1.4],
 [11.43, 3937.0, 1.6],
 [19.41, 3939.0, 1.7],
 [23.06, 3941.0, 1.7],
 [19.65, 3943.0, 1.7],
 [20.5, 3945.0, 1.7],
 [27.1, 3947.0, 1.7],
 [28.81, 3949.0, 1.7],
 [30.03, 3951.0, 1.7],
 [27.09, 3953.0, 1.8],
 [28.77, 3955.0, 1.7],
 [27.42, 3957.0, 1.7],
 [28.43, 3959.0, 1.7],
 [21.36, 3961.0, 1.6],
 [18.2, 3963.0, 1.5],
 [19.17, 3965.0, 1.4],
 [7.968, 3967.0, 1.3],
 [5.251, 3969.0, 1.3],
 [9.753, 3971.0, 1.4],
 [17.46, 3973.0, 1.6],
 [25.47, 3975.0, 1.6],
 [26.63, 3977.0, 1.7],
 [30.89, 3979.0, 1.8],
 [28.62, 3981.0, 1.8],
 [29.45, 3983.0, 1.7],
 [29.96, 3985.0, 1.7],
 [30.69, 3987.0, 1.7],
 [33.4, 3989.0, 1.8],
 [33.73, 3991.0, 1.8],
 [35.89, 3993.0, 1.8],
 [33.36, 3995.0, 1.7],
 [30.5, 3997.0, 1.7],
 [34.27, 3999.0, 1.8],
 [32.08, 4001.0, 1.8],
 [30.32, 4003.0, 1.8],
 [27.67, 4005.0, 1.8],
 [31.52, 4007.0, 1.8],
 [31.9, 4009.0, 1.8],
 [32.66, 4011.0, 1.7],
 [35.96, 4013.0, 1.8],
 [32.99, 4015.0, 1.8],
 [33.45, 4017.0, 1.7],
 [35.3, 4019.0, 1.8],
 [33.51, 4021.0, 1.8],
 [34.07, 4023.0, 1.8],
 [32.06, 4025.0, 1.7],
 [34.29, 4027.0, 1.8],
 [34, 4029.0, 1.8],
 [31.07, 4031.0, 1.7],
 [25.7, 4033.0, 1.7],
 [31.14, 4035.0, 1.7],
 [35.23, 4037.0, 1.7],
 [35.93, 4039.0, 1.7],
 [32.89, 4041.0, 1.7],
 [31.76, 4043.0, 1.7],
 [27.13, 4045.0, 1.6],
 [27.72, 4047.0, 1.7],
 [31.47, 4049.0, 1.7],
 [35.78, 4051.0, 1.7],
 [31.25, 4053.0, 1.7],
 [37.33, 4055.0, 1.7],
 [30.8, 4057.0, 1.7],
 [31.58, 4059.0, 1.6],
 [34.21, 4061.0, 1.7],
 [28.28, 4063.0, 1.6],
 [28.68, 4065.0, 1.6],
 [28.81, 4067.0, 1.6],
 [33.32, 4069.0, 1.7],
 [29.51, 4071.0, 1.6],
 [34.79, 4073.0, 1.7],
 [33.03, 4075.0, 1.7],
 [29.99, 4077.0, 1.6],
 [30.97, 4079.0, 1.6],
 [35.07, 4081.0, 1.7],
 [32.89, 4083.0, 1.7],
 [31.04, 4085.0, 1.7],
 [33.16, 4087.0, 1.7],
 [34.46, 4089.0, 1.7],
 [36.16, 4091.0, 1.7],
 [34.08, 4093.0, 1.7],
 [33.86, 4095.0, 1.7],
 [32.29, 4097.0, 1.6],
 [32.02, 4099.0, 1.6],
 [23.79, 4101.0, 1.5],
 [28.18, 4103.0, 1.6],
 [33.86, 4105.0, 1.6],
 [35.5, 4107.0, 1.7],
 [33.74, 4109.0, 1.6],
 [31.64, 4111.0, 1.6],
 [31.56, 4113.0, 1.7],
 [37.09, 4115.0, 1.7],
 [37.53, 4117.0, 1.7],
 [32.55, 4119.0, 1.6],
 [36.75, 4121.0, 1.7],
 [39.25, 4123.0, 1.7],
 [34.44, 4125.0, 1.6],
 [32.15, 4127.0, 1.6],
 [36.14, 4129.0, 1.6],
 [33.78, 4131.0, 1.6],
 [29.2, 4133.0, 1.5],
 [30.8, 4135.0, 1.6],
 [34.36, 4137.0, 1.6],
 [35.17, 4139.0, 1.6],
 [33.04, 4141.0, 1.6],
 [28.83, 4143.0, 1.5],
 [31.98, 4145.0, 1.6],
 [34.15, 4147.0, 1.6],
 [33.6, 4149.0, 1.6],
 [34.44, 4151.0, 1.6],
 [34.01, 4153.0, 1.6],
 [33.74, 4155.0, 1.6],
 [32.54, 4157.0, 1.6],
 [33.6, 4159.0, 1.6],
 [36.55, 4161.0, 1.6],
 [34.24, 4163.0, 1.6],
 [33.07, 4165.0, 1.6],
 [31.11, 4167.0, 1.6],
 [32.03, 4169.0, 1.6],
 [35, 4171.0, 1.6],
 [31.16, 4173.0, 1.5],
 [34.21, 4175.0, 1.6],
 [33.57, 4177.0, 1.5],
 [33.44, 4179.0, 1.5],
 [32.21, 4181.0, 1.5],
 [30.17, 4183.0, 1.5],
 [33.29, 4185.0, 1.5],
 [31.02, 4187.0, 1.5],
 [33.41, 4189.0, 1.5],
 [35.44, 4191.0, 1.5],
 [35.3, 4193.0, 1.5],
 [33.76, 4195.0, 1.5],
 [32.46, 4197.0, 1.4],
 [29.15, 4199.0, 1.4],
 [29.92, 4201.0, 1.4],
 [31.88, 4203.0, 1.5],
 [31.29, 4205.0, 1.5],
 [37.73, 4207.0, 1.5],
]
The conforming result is 1.4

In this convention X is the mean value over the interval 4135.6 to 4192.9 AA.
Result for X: 33.2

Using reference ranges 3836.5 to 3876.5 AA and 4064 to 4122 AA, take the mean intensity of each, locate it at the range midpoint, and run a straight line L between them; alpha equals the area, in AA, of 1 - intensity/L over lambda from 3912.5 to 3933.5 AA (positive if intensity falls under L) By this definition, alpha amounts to 5.3 AA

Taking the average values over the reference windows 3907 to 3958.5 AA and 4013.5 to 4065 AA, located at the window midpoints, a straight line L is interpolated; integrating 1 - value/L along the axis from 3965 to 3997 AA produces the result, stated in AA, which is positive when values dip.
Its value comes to 2.3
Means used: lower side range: 22.5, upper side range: 32.3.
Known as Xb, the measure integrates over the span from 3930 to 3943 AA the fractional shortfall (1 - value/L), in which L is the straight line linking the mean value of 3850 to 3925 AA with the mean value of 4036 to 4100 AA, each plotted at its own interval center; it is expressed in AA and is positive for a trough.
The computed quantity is 7.0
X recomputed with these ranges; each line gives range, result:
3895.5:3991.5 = 23.3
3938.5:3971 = 21.7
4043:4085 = 31.6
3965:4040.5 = 29.5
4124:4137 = 32.9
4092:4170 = 33.2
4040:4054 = 31.1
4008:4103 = 32.2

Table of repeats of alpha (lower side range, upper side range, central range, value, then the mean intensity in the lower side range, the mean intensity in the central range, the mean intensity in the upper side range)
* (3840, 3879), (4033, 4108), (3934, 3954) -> 5.6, 27.6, 21.1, 32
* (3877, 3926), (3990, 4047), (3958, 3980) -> 7.9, 26.3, 19.1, 32.4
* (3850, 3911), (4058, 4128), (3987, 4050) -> -3.6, 26.7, 32.3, 32.7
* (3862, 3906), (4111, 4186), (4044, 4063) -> -0.4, 26.9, 31.7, 33.5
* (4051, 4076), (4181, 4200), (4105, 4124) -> -1.6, 32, 35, 32.6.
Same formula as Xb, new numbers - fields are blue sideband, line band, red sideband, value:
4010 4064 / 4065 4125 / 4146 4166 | 0.5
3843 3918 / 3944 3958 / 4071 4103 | 0.9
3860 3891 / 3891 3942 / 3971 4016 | 9.0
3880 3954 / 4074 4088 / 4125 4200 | -1.2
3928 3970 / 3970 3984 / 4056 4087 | -1.3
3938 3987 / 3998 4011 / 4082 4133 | -2.6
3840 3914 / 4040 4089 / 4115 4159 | 0.2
